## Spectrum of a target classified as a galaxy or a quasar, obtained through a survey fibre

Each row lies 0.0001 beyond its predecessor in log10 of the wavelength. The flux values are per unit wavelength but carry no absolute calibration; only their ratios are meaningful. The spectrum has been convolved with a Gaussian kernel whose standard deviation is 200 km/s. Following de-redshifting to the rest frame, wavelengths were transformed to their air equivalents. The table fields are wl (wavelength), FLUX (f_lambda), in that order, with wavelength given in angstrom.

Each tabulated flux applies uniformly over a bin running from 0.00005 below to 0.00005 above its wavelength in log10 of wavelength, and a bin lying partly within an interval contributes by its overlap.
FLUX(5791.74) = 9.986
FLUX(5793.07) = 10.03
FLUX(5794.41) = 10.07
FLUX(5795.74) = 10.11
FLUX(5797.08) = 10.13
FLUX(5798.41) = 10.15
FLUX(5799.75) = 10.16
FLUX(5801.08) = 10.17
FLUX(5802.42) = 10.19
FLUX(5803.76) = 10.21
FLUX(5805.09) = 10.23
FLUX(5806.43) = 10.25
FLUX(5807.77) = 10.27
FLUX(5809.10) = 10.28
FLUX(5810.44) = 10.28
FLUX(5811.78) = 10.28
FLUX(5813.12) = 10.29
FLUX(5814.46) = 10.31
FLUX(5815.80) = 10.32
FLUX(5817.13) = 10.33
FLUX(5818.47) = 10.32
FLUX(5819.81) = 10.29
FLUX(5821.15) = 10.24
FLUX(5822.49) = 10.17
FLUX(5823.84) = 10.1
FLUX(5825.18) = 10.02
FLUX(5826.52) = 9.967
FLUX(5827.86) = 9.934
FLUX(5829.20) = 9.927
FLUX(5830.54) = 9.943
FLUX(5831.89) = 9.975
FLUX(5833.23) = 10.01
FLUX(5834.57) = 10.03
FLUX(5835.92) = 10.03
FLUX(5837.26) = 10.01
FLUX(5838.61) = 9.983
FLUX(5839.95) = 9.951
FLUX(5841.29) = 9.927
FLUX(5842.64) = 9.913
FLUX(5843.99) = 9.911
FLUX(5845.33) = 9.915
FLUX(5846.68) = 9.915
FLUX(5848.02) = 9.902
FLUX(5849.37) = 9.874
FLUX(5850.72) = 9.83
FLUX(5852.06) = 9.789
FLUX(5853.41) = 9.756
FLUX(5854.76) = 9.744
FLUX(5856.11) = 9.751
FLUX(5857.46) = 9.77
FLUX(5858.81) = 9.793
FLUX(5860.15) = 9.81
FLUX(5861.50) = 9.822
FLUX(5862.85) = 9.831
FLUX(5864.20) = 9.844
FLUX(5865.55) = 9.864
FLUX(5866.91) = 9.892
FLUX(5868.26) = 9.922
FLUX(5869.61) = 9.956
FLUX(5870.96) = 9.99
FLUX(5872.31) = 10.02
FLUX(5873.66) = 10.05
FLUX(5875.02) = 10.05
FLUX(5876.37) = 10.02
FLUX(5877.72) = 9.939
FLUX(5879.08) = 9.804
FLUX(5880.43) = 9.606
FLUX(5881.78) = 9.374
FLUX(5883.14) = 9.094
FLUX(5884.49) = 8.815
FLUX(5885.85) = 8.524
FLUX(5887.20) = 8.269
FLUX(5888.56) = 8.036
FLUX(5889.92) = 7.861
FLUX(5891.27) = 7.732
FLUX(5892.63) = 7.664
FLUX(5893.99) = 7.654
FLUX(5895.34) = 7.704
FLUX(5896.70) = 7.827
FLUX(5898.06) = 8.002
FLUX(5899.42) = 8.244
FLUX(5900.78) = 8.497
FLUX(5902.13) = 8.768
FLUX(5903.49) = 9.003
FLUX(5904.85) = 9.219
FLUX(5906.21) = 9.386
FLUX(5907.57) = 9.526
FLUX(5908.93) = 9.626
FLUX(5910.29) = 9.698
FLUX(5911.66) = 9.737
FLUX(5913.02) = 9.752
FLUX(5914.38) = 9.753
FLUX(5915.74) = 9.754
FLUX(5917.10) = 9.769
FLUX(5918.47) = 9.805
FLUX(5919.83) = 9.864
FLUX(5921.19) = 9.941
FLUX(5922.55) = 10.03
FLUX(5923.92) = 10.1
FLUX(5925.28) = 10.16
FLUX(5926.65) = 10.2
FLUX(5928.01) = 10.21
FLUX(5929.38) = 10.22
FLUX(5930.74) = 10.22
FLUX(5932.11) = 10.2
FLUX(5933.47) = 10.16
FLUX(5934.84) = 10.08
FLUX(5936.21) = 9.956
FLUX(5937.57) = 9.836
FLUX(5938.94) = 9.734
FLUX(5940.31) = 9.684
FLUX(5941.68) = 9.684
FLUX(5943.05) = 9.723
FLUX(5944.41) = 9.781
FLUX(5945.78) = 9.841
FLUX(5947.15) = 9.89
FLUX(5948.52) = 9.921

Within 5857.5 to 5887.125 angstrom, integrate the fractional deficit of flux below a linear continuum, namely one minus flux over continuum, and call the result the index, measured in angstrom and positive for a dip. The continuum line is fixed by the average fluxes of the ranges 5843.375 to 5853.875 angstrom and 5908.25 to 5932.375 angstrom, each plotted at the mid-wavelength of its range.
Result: 0.62 angstrom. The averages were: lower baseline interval 9.87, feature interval 9.69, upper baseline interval 9.94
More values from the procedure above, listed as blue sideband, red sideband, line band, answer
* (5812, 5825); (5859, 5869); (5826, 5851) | 0.3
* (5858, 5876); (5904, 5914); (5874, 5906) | 3.3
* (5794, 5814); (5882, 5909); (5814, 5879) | -4.0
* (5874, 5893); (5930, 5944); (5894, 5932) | 0.3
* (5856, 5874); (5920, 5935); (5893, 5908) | 2.3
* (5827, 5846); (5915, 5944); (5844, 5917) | 4.7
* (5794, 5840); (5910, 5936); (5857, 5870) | 0.3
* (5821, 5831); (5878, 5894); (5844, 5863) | -0.9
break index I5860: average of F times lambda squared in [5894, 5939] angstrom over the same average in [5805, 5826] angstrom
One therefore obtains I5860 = 0.96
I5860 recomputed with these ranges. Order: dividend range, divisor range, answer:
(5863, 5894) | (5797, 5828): 0.93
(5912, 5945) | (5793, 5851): 1.02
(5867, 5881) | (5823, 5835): 1.01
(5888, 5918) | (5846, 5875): 0.90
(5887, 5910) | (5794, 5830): 0.85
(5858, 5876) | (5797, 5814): 0.99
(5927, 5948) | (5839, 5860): 1.04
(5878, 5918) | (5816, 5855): 0.91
